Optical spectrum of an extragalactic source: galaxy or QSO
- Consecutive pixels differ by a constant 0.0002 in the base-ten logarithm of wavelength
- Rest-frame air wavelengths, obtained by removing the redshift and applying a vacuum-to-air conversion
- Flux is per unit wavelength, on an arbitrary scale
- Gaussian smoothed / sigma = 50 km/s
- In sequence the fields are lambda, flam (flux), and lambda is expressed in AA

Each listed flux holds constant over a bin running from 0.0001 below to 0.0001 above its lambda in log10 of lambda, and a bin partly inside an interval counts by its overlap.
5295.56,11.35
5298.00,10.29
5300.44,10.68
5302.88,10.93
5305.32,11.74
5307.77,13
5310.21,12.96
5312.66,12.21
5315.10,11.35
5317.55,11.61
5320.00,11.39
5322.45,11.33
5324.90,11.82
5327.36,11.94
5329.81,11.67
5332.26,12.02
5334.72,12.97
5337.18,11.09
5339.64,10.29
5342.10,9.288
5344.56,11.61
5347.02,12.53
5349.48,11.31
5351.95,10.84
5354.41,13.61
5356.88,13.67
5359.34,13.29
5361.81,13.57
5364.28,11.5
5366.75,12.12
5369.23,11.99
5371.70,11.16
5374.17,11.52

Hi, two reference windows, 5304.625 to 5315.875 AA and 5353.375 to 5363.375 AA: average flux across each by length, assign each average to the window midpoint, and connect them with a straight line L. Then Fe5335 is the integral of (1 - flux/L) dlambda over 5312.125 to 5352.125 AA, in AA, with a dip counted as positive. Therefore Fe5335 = 4.2 AA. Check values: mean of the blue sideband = 12.3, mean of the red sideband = 13.5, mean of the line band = 11.5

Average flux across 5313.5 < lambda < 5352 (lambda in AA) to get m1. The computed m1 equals 11.5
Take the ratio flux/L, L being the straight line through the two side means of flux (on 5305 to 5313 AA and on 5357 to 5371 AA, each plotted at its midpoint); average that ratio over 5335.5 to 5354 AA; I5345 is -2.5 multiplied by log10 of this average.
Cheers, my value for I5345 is 0.13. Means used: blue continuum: 12.6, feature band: 11.2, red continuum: 12.5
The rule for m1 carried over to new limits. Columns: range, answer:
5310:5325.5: 11.7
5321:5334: 11.8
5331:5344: 11.2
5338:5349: 11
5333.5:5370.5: 12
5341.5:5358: 11.9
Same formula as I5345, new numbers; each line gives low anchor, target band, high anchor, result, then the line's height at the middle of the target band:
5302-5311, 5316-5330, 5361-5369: 0.05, 12.2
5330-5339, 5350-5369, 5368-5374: -0.08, 11.7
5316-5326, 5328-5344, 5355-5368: 0.07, 12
